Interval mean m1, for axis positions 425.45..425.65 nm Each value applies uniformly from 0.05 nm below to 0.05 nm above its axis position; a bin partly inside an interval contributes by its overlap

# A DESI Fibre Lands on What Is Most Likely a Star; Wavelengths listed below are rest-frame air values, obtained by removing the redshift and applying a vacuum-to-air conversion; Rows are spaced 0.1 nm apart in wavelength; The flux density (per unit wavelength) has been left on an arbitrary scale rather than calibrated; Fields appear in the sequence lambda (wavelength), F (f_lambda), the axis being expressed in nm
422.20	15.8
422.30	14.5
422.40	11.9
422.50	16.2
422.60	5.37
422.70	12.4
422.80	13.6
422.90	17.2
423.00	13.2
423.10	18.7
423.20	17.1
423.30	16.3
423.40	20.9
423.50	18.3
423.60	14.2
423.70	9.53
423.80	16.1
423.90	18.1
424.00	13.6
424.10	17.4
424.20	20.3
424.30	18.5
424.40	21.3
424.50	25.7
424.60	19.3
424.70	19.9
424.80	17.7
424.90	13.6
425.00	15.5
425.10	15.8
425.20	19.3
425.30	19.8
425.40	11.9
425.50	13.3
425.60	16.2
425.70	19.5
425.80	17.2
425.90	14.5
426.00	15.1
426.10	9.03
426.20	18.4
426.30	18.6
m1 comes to 14.8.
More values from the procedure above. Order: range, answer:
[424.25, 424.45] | 19.9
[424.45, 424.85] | 20.7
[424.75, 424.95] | 15.6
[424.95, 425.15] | 15.7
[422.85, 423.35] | 16.5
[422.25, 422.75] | 12.1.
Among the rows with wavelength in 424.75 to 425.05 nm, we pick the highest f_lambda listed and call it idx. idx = 17.7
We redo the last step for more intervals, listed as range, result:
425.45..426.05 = 19.5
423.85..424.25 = 20.3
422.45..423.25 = 18.7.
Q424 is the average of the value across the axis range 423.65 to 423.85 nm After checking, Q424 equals 12.8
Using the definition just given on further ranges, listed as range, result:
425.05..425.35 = 18.3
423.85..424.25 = 17.3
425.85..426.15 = 12.9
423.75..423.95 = 17.1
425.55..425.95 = 16.9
